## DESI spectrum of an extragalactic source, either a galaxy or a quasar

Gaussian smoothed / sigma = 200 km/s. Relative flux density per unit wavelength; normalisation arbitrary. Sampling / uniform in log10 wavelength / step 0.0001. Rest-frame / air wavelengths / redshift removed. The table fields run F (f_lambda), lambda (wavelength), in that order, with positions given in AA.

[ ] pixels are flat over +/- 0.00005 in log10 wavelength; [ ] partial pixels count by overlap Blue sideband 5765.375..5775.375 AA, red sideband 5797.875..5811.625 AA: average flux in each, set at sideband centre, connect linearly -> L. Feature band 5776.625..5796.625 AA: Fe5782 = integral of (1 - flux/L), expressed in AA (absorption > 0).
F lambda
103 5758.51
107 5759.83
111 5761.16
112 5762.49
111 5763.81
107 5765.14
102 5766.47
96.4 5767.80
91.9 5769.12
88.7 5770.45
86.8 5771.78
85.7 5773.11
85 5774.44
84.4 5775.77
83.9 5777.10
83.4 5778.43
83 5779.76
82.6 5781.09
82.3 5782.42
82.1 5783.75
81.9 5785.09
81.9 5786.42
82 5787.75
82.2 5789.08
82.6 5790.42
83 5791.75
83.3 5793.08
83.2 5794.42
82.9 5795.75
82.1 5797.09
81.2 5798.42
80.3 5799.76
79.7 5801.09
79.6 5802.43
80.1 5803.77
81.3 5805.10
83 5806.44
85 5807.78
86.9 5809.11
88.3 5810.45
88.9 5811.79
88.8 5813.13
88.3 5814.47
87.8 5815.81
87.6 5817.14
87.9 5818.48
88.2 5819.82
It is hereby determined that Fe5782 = 1.06 AA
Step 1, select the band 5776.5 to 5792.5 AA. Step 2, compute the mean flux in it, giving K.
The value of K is 82.6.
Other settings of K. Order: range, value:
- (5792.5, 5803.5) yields 81.4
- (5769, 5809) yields 83.1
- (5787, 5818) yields 83.9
